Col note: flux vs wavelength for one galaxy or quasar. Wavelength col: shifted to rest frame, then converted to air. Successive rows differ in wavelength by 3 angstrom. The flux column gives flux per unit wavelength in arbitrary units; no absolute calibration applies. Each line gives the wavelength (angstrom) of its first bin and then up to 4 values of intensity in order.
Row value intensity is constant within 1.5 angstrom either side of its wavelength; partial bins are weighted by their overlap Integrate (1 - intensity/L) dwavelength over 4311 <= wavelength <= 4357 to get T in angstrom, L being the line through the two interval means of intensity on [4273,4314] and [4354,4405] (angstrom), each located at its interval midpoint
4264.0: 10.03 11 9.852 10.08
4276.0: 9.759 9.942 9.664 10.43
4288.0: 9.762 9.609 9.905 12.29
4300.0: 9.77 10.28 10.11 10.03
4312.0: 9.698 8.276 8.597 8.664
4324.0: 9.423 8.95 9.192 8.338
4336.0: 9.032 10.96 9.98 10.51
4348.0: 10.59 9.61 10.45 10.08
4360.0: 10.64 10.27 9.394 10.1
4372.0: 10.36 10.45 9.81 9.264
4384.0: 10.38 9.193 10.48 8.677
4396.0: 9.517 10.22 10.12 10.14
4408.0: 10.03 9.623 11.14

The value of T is 2.4 angstrom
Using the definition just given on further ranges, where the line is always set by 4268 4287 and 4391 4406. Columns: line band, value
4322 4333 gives 0.93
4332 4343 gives 0.27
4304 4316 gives 0.37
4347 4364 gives -0.75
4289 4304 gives -0.62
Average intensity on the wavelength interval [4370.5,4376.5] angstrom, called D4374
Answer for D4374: 10.4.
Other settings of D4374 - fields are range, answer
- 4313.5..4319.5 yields 8.44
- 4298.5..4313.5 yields 9.98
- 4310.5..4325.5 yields 8.93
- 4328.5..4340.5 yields 9.38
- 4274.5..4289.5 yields 9.91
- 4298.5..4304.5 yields 10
